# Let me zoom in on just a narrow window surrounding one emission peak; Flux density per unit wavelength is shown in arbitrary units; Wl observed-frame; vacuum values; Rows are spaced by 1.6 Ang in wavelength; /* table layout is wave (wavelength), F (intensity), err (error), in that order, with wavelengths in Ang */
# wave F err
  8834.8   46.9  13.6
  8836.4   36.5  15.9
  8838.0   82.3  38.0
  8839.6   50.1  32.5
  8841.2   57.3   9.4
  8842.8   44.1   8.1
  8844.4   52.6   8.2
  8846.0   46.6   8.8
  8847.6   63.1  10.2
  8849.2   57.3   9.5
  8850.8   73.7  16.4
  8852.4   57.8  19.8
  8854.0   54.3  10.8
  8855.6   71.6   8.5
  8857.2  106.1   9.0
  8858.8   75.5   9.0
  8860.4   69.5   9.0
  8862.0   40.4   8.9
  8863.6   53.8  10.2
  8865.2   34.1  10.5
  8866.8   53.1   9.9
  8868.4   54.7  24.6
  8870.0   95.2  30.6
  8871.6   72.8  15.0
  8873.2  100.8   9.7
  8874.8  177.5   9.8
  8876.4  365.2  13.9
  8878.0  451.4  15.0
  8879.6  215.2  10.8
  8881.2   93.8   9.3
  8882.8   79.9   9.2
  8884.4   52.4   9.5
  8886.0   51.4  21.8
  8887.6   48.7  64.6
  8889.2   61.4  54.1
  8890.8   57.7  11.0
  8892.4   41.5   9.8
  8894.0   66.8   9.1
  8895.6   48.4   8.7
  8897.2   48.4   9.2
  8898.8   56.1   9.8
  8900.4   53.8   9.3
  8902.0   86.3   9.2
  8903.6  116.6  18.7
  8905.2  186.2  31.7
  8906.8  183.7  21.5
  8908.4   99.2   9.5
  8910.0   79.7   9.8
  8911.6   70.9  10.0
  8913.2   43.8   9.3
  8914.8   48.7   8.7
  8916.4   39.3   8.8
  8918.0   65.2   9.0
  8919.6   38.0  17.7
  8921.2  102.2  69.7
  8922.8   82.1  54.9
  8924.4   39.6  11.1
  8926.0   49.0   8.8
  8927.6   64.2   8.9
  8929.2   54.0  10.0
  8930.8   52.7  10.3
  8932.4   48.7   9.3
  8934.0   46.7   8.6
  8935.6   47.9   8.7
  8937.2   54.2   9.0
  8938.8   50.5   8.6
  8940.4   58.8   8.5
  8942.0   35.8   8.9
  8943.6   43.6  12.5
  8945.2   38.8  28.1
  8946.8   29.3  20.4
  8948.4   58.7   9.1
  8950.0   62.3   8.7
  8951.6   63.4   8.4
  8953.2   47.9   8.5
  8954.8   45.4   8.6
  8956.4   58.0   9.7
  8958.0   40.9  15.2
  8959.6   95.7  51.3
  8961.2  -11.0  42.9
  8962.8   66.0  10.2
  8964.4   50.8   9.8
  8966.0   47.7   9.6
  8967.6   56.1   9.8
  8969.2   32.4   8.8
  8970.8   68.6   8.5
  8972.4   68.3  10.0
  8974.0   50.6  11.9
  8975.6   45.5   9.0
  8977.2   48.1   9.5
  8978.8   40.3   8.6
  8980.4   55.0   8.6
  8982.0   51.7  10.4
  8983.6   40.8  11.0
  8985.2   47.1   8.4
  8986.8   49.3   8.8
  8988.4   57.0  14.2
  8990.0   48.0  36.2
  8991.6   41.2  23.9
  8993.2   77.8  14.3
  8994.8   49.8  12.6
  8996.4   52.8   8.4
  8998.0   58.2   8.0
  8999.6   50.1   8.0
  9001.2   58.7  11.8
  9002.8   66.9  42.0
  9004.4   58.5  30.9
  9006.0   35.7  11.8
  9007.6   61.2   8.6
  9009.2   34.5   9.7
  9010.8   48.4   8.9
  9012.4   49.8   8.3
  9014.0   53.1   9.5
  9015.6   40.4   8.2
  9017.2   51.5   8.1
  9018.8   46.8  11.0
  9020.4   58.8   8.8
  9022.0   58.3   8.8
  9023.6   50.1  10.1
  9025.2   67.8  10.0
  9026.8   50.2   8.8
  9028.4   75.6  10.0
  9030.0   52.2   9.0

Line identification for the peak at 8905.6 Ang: [N II]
